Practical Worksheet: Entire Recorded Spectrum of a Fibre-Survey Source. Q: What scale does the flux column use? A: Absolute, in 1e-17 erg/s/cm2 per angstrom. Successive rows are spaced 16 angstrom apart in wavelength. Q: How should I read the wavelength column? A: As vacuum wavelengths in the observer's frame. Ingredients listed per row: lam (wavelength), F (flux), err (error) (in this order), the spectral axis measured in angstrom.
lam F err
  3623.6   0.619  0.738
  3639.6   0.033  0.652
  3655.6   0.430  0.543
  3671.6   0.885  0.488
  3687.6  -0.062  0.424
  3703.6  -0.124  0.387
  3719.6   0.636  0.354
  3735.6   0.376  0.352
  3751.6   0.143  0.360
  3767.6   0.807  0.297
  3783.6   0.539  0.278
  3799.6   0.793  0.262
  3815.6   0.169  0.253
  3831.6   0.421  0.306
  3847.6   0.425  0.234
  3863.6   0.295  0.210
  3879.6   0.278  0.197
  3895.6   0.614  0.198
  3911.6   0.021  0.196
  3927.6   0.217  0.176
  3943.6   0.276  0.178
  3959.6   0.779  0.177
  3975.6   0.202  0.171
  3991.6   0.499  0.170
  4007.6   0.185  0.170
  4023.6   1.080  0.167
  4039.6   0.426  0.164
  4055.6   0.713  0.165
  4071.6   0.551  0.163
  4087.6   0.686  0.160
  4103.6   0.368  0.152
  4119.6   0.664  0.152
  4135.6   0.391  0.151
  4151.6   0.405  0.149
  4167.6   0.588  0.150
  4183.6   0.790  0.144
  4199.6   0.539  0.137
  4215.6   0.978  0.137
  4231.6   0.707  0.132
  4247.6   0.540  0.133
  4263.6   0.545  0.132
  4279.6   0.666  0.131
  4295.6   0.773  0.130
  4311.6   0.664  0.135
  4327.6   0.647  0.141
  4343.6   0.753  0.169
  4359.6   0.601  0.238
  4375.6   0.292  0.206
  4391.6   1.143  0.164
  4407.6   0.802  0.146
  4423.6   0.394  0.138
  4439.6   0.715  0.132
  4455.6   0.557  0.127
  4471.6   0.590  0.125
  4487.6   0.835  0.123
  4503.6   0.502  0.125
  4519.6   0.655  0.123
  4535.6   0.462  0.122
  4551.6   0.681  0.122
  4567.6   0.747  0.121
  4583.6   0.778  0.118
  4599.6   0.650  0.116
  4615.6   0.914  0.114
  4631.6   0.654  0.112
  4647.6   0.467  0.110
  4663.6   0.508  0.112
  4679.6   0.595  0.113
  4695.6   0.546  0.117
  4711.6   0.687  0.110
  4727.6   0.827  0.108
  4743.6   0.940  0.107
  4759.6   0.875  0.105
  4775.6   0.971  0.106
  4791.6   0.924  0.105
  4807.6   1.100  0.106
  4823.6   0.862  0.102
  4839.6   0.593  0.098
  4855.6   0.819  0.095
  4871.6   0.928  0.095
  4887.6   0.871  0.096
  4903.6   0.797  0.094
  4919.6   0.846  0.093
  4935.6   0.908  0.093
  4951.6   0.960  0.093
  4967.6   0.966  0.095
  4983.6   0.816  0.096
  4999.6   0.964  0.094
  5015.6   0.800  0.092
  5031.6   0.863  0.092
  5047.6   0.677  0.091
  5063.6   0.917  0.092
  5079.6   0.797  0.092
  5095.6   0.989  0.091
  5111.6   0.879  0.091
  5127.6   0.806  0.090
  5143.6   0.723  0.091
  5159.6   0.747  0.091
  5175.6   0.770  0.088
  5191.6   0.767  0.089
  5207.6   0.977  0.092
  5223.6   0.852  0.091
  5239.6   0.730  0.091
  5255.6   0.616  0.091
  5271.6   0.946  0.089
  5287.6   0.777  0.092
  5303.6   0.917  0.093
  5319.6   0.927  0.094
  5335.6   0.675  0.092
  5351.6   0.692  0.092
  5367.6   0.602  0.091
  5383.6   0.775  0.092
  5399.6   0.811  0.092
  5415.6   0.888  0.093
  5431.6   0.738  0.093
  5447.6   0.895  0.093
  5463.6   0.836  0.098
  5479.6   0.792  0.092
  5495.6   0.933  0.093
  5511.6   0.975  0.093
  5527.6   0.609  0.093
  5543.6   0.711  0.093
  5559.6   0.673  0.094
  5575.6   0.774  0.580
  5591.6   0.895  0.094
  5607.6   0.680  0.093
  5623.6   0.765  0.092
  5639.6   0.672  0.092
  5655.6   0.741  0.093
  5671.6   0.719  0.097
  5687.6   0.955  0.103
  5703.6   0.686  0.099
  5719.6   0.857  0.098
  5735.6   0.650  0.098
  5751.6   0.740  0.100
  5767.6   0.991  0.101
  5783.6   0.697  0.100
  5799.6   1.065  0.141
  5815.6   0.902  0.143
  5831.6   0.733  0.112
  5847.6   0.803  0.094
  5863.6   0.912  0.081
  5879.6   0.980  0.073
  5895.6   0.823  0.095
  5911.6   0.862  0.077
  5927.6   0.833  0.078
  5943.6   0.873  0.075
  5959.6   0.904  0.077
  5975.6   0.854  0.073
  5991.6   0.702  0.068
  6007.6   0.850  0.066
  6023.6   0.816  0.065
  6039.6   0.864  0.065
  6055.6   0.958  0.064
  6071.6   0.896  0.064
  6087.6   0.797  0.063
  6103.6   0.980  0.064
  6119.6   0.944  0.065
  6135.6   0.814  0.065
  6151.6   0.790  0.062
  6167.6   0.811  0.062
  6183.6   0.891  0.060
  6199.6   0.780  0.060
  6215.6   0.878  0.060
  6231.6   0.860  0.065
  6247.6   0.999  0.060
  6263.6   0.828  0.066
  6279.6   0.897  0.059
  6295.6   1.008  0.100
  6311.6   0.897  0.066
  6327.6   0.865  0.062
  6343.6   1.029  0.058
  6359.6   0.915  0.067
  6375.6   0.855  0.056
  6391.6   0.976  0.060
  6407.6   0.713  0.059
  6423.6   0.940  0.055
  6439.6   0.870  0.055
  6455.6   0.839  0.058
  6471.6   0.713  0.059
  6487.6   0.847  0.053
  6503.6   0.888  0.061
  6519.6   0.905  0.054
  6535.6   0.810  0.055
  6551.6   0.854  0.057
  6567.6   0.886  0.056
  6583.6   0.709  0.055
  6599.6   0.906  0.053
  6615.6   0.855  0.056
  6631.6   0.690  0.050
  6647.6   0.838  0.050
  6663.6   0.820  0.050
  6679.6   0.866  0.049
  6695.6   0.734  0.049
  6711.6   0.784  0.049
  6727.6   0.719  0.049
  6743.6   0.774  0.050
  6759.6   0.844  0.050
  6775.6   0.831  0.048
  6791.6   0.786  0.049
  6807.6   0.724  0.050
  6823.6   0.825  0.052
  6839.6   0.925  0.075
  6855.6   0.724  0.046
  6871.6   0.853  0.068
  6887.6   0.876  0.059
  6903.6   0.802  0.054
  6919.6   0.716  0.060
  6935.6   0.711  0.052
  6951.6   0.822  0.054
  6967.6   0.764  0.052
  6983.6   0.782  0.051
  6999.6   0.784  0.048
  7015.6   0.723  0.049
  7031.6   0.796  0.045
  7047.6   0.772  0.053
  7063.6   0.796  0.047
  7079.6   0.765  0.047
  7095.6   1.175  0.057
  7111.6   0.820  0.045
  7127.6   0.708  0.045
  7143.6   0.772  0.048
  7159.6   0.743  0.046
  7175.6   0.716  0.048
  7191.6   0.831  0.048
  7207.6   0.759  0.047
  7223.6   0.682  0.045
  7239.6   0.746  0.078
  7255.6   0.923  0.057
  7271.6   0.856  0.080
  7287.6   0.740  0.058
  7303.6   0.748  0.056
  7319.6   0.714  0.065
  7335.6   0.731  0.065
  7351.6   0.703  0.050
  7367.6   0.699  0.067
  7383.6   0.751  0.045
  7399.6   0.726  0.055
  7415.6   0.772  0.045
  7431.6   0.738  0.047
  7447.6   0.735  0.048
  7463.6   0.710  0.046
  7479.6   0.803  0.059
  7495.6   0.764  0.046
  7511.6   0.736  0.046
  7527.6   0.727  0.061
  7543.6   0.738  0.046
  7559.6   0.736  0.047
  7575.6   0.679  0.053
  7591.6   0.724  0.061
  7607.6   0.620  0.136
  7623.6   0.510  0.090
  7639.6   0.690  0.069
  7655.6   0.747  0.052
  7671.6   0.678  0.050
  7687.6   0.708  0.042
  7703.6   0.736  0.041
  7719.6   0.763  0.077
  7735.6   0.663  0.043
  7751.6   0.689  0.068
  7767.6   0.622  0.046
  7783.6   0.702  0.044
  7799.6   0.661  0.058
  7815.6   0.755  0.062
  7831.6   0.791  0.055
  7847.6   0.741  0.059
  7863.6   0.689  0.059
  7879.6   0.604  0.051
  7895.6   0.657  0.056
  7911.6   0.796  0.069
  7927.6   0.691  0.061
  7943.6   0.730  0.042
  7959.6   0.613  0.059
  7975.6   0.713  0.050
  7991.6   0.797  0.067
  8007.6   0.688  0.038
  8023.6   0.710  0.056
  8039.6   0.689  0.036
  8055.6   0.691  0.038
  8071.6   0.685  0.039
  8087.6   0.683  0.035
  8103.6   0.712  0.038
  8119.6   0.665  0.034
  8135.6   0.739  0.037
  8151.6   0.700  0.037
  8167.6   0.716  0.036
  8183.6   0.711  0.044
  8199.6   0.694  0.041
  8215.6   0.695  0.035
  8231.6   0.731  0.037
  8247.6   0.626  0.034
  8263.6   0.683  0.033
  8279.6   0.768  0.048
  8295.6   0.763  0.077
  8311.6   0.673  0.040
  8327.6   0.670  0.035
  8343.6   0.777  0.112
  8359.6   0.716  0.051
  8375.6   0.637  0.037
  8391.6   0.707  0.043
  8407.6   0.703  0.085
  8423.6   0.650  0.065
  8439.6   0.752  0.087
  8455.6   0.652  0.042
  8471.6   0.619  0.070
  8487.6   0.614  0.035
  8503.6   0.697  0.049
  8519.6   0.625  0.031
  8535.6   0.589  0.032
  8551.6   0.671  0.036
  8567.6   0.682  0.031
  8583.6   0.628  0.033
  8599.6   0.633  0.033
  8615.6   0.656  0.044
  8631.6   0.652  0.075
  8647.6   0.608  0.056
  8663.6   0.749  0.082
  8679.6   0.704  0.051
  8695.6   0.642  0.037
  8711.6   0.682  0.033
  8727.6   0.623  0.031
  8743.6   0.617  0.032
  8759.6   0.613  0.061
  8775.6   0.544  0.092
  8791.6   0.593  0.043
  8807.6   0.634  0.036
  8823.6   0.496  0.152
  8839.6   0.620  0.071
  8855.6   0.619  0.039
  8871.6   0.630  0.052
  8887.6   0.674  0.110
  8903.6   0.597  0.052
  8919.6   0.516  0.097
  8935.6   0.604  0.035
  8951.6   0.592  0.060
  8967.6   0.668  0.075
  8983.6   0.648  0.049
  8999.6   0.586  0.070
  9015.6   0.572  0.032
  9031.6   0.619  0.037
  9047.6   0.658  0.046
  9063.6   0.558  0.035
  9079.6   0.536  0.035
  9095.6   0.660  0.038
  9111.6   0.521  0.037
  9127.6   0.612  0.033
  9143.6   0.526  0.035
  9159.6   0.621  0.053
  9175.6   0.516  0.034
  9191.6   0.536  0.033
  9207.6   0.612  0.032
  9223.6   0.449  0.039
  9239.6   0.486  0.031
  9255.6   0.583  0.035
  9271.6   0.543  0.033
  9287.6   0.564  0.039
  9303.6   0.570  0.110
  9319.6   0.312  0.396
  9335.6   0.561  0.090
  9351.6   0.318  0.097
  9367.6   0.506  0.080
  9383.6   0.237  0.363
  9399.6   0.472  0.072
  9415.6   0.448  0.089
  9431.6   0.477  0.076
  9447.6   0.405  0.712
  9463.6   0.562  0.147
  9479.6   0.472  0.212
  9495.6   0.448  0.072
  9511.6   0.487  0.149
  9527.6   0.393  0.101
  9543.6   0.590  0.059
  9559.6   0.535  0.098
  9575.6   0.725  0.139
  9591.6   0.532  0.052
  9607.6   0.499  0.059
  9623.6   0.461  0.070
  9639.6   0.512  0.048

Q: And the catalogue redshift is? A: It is 0.080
